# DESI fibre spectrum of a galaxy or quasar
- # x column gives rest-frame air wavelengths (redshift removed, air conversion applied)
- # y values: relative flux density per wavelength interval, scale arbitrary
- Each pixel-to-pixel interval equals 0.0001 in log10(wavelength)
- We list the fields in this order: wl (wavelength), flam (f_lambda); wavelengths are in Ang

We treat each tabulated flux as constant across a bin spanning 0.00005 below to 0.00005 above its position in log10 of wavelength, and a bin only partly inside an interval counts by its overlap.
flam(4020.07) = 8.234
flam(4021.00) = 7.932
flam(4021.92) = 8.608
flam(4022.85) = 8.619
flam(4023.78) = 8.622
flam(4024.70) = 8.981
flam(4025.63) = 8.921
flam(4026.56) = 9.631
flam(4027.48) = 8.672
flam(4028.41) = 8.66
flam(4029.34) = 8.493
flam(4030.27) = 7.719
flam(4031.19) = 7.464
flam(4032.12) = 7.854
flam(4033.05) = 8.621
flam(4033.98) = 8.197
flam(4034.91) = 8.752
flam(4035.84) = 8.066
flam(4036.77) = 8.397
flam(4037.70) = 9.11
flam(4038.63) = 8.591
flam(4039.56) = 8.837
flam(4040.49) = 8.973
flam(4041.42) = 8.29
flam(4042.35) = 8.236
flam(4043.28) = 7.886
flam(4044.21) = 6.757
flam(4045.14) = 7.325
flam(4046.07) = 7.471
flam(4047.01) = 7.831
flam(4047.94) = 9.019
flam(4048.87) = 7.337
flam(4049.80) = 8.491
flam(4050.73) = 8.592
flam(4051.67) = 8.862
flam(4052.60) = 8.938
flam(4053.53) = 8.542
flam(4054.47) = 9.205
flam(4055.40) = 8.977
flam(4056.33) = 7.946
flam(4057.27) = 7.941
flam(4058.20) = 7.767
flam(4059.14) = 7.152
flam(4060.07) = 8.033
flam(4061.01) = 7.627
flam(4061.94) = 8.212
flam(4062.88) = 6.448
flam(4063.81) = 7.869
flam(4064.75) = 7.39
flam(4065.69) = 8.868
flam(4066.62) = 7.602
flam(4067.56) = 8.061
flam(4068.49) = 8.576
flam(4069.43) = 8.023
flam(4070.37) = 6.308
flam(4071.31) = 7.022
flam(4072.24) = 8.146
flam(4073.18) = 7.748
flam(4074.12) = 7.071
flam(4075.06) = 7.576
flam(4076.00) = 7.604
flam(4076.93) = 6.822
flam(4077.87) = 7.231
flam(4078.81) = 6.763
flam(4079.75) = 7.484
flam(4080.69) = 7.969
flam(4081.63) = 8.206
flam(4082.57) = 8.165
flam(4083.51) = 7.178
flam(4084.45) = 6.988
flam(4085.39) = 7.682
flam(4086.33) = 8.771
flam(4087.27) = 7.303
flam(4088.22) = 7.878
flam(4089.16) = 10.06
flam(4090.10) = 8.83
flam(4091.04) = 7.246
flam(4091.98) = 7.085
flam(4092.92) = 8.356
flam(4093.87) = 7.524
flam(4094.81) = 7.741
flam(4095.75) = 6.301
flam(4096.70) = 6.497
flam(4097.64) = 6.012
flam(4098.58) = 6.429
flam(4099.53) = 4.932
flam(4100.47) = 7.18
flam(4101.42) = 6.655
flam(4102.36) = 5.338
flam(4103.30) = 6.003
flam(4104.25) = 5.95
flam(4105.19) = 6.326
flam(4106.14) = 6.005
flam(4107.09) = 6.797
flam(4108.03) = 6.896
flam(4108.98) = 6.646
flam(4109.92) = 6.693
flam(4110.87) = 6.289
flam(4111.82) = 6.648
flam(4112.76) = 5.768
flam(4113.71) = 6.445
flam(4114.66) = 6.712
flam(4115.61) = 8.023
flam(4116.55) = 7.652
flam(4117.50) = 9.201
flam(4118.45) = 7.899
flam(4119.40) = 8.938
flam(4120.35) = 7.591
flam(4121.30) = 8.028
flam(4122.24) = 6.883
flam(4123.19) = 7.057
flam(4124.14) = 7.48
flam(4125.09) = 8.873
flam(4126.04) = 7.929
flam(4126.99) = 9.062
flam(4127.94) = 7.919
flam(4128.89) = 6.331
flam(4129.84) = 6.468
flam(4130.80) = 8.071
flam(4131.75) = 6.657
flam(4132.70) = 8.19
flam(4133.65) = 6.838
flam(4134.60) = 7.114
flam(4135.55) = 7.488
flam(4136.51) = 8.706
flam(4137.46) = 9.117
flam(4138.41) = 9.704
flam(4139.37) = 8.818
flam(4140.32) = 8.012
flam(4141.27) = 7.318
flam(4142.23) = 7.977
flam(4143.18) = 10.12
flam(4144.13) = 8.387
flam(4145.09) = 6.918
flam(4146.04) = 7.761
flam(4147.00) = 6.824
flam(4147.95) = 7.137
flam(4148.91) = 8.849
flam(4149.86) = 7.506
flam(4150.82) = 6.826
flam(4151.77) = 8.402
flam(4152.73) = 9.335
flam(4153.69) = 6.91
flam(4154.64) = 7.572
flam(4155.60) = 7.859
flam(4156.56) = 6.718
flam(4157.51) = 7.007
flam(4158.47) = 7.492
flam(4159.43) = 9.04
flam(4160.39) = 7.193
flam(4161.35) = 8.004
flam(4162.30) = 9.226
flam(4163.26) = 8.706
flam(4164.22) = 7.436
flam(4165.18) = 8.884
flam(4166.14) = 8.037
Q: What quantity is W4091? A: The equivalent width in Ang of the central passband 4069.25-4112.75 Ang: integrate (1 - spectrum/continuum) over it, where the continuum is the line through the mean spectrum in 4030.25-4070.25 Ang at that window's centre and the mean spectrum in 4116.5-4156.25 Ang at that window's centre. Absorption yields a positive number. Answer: 4.9 Ang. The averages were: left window 8.13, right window 7.89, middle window 7.12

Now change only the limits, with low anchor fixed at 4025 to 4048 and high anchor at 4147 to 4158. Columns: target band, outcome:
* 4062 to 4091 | 1.23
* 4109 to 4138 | 0.95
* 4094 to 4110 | 3.07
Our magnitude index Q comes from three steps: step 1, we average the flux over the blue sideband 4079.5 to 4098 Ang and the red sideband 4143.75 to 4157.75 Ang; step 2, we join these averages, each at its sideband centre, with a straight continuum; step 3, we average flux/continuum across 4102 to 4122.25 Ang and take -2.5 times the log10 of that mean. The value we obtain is 0.10 mag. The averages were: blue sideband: 7.67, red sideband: 7.61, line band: 6.96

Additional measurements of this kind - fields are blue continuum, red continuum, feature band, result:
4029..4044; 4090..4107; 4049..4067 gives -0.052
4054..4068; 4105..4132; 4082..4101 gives 0.029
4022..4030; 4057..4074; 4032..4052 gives 0.012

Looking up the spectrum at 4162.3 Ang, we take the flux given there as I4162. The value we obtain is 9.226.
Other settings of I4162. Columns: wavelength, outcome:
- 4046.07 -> 7.471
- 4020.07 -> 8.234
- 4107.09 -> 6.797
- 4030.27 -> 7.719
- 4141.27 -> 7.318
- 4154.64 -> 7.572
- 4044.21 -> 6.757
